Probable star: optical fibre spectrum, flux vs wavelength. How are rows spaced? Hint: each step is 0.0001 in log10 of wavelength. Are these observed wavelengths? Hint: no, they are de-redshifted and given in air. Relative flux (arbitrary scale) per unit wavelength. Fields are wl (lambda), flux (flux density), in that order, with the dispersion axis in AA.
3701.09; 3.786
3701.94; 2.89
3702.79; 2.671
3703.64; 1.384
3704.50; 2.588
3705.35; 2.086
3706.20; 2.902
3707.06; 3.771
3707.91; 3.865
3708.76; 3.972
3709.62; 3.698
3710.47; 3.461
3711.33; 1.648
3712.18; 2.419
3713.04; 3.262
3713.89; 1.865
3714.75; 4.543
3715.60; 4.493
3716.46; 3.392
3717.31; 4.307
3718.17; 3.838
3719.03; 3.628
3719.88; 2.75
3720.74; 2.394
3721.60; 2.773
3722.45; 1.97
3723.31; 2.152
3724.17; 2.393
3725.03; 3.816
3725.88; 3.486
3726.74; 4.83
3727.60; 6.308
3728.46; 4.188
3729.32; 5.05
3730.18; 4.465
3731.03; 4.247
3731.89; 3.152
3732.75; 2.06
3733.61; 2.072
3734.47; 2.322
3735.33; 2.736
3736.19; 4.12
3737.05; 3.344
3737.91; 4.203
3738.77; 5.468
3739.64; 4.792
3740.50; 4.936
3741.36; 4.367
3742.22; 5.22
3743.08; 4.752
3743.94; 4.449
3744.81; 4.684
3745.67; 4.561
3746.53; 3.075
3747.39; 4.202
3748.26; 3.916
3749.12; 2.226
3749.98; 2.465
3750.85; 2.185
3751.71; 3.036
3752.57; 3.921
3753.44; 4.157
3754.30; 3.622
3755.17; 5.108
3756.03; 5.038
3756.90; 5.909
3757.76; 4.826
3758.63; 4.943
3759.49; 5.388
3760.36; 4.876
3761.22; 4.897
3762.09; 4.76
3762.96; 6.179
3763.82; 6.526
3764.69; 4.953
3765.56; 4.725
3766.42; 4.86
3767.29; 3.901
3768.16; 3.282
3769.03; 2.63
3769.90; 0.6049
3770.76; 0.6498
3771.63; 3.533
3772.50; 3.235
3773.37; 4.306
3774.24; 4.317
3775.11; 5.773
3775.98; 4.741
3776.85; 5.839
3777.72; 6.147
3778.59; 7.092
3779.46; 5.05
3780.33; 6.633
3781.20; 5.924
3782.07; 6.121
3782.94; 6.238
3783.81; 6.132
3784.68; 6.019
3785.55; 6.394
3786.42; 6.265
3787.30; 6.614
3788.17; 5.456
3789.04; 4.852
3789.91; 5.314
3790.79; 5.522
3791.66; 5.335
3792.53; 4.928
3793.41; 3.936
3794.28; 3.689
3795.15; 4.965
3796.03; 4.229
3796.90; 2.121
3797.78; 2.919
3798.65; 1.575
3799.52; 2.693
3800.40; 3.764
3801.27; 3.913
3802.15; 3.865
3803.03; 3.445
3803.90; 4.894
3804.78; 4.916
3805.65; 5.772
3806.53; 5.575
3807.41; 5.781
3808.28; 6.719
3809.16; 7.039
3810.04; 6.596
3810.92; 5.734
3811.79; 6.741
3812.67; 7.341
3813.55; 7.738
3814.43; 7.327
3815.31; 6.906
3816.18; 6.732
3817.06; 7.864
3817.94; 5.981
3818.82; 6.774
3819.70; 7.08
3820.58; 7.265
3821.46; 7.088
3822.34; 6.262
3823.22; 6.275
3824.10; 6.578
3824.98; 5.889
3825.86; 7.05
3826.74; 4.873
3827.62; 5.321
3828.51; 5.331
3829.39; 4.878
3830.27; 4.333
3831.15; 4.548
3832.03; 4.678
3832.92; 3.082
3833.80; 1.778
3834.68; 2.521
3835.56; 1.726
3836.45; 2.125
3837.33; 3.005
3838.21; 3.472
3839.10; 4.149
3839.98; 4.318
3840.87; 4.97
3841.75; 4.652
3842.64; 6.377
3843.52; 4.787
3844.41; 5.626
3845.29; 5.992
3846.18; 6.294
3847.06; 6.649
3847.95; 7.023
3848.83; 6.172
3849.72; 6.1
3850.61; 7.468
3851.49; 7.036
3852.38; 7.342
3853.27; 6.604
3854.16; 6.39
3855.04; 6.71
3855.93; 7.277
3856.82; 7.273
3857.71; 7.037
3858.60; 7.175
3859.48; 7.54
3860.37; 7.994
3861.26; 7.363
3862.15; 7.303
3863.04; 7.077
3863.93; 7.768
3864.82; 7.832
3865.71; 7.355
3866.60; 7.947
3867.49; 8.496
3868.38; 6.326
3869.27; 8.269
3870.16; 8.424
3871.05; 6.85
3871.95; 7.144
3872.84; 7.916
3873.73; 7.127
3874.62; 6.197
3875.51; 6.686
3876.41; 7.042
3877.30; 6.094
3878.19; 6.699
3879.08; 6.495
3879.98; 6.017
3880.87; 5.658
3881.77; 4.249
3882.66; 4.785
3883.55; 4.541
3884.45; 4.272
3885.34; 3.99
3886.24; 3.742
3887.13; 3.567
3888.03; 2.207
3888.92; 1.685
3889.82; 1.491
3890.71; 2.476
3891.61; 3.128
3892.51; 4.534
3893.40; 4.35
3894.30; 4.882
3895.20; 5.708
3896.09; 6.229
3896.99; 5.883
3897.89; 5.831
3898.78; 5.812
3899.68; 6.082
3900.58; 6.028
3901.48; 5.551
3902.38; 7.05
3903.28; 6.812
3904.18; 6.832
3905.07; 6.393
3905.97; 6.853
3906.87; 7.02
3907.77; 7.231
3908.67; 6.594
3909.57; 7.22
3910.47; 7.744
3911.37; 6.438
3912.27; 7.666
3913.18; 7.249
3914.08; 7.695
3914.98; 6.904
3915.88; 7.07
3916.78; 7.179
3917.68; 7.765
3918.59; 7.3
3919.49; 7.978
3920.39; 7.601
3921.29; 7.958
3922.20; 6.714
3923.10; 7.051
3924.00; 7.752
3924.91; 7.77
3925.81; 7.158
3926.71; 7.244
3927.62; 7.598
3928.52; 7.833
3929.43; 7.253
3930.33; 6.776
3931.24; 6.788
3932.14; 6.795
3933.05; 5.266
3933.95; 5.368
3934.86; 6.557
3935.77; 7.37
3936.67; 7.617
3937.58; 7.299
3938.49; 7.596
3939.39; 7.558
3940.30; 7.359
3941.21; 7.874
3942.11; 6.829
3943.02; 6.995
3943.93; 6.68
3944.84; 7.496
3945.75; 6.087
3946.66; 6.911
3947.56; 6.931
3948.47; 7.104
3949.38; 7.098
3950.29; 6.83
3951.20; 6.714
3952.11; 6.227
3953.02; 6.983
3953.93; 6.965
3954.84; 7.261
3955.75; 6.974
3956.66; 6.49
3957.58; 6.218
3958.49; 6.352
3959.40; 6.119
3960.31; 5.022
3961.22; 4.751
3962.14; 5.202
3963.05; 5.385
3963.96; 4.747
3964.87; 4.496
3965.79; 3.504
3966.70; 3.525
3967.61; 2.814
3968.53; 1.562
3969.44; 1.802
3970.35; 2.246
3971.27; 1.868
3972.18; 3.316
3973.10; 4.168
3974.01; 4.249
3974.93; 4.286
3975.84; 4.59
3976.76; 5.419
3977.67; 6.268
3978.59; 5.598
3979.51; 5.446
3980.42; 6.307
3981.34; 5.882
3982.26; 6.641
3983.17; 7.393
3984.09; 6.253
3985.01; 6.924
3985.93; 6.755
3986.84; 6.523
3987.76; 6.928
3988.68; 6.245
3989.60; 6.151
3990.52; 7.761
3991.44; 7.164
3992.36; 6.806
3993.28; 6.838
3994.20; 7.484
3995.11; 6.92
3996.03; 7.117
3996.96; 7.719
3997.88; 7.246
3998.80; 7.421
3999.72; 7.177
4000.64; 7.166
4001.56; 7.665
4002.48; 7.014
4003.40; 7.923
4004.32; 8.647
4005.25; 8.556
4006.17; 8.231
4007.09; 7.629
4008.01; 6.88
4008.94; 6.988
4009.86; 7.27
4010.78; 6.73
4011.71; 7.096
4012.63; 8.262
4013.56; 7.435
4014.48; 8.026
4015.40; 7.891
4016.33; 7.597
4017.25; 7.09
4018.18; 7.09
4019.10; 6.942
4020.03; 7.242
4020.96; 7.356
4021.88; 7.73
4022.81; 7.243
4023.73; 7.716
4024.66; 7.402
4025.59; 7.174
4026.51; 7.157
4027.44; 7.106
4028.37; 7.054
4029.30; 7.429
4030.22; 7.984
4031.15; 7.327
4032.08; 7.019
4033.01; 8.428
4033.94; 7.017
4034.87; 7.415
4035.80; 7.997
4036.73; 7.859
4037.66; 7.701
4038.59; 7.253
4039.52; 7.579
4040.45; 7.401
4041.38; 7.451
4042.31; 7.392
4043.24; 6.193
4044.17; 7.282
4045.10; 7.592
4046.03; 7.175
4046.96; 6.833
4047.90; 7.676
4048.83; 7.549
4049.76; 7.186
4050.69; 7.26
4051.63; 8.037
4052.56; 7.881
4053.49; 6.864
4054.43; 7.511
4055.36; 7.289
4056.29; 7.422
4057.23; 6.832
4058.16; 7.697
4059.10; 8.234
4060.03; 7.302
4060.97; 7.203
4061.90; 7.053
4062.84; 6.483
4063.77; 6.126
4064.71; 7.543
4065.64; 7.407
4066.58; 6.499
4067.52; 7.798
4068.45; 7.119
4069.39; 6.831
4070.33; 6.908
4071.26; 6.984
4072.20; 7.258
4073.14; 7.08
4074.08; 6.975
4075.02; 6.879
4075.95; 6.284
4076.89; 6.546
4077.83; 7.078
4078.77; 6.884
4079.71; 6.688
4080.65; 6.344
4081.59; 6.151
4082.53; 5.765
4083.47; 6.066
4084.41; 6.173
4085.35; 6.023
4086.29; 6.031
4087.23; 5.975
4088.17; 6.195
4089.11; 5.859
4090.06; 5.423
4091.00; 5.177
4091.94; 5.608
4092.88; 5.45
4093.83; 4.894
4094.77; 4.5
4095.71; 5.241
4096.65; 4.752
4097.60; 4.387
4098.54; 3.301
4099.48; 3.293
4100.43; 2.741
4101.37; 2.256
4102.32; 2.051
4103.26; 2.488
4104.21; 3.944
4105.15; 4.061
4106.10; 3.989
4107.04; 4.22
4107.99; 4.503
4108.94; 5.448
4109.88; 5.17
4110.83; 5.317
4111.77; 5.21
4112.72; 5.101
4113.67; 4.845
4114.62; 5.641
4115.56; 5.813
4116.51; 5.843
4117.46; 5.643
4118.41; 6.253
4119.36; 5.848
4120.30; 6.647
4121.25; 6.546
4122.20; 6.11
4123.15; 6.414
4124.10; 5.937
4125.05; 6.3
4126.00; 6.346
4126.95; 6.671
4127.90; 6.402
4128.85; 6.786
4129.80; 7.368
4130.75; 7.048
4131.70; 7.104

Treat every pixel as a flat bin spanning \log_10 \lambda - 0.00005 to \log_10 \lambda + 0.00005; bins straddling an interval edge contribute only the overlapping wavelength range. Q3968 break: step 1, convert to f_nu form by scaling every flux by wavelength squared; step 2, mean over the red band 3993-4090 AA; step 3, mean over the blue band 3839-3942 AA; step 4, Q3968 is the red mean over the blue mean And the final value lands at 1.20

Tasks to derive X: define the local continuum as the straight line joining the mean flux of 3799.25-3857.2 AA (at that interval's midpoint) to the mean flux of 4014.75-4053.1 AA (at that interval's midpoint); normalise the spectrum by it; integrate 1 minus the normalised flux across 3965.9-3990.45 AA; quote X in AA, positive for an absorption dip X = 6.87 AA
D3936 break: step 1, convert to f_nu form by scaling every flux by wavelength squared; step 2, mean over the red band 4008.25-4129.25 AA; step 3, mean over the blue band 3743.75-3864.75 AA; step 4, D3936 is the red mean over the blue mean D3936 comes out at 1.40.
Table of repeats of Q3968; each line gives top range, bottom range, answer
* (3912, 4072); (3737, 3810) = 1.65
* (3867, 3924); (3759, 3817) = 1.28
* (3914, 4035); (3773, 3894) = 1.28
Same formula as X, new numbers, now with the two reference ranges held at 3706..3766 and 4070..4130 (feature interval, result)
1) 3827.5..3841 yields 2.0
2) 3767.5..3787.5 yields -3.8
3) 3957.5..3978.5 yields 3.0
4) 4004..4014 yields -4.8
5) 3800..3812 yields -3.1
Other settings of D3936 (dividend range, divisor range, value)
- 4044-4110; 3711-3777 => 1.85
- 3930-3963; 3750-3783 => 1.59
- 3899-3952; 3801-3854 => 1.33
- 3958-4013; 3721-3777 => 1.70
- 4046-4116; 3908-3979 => 1.03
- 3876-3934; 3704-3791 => 1.58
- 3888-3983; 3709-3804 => 1.58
